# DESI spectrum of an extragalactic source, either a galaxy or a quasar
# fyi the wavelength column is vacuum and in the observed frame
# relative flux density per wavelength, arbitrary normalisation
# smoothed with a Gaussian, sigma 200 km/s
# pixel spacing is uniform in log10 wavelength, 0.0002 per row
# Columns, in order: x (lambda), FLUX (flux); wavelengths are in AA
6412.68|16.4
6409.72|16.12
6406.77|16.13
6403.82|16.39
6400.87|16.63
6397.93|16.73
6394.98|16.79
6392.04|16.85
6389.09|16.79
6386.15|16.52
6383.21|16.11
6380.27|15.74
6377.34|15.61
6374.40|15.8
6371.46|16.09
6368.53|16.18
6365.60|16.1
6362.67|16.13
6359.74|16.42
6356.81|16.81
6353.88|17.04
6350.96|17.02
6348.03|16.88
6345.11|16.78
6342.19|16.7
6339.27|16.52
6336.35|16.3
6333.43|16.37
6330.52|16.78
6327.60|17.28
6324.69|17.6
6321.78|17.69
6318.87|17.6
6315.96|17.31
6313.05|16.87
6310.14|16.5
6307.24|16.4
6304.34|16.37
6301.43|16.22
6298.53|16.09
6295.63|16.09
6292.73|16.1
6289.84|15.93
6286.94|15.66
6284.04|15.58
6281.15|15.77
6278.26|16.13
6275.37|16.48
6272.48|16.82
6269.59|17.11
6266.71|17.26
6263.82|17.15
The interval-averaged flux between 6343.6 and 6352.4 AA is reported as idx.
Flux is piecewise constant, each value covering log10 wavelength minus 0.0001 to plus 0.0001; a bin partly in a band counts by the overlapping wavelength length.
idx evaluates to 16.9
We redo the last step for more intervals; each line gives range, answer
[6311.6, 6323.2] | 17.4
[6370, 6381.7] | 15.8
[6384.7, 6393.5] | 16.7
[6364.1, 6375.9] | 16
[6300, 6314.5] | 16.5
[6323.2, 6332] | 17.2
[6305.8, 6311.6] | 16.5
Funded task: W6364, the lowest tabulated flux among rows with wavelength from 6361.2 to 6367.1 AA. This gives 16.1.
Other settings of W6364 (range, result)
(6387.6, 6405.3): 16.39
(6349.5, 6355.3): 17.02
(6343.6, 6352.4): 16.78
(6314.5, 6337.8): 16.3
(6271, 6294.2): 15.58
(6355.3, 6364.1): 16.13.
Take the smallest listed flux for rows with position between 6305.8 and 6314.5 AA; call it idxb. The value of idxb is 16.4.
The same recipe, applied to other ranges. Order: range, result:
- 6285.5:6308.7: 15.66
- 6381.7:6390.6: 16.11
